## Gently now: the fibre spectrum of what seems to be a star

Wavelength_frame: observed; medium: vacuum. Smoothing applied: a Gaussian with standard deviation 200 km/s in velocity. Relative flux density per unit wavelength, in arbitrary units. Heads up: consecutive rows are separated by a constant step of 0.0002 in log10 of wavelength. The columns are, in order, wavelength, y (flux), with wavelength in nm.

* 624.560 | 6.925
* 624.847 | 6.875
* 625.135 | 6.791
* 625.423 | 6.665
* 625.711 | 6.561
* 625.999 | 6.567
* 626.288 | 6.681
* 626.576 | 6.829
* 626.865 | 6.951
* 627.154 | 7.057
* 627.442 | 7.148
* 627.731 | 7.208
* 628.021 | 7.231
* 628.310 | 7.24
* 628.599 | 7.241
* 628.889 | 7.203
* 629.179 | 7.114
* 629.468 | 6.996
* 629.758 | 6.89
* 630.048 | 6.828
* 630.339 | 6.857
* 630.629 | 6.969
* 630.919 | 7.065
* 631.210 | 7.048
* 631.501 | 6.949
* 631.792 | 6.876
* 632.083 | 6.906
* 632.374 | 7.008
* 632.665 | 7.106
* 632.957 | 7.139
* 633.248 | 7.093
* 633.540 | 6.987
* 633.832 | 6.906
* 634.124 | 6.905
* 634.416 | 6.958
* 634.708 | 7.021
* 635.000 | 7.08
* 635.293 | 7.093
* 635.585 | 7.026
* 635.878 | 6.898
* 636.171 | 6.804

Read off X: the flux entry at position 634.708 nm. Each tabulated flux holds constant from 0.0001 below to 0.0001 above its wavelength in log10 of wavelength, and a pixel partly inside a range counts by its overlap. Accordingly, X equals 7.021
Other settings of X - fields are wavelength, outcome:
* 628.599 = 7.241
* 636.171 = 6.804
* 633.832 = 6.906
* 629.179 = 7.114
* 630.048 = 6.828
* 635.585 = 7.026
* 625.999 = 6.567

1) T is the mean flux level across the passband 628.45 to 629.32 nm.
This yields 7.18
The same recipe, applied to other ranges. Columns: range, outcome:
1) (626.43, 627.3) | 6.95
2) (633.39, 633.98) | 6.94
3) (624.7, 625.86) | 6.73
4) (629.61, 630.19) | 6.86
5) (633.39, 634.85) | 6.95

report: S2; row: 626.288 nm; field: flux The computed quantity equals 6.681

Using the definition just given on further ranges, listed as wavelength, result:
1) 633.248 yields 7.093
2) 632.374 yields 7.008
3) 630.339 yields 6.857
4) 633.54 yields 6.987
